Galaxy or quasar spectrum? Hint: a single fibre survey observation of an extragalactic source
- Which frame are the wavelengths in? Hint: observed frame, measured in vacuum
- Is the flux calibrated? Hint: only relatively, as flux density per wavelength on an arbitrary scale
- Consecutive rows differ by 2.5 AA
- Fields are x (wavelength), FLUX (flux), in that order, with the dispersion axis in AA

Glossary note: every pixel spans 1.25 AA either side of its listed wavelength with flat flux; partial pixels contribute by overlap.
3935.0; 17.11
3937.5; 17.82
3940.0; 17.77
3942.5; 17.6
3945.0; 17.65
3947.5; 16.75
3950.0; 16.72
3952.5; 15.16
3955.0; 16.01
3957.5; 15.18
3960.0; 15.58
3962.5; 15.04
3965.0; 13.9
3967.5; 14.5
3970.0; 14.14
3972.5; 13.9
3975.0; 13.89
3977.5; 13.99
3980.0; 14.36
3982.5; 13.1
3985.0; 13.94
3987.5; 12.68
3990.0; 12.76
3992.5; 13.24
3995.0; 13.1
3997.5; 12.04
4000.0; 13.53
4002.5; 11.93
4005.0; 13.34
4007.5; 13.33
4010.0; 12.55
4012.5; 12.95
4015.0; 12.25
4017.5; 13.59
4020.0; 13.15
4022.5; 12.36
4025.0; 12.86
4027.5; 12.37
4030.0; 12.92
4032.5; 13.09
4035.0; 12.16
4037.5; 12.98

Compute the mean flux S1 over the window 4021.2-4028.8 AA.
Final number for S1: 12.5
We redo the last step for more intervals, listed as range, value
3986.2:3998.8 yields 12.8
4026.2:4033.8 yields 12.8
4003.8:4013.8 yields 13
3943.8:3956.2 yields 16.5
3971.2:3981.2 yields 14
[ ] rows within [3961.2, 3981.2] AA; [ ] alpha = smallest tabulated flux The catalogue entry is 13.89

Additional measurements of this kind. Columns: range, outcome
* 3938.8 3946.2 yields 17.6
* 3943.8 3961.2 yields 15.16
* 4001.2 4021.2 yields 11.93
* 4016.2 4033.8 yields 12.36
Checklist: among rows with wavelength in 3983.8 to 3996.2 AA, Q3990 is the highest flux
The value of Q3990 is 13.94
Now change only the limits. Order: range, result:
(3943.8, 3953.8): 17.65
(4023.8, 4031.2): 12.92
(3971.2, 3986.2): 14.36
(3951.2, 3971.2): 16.01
